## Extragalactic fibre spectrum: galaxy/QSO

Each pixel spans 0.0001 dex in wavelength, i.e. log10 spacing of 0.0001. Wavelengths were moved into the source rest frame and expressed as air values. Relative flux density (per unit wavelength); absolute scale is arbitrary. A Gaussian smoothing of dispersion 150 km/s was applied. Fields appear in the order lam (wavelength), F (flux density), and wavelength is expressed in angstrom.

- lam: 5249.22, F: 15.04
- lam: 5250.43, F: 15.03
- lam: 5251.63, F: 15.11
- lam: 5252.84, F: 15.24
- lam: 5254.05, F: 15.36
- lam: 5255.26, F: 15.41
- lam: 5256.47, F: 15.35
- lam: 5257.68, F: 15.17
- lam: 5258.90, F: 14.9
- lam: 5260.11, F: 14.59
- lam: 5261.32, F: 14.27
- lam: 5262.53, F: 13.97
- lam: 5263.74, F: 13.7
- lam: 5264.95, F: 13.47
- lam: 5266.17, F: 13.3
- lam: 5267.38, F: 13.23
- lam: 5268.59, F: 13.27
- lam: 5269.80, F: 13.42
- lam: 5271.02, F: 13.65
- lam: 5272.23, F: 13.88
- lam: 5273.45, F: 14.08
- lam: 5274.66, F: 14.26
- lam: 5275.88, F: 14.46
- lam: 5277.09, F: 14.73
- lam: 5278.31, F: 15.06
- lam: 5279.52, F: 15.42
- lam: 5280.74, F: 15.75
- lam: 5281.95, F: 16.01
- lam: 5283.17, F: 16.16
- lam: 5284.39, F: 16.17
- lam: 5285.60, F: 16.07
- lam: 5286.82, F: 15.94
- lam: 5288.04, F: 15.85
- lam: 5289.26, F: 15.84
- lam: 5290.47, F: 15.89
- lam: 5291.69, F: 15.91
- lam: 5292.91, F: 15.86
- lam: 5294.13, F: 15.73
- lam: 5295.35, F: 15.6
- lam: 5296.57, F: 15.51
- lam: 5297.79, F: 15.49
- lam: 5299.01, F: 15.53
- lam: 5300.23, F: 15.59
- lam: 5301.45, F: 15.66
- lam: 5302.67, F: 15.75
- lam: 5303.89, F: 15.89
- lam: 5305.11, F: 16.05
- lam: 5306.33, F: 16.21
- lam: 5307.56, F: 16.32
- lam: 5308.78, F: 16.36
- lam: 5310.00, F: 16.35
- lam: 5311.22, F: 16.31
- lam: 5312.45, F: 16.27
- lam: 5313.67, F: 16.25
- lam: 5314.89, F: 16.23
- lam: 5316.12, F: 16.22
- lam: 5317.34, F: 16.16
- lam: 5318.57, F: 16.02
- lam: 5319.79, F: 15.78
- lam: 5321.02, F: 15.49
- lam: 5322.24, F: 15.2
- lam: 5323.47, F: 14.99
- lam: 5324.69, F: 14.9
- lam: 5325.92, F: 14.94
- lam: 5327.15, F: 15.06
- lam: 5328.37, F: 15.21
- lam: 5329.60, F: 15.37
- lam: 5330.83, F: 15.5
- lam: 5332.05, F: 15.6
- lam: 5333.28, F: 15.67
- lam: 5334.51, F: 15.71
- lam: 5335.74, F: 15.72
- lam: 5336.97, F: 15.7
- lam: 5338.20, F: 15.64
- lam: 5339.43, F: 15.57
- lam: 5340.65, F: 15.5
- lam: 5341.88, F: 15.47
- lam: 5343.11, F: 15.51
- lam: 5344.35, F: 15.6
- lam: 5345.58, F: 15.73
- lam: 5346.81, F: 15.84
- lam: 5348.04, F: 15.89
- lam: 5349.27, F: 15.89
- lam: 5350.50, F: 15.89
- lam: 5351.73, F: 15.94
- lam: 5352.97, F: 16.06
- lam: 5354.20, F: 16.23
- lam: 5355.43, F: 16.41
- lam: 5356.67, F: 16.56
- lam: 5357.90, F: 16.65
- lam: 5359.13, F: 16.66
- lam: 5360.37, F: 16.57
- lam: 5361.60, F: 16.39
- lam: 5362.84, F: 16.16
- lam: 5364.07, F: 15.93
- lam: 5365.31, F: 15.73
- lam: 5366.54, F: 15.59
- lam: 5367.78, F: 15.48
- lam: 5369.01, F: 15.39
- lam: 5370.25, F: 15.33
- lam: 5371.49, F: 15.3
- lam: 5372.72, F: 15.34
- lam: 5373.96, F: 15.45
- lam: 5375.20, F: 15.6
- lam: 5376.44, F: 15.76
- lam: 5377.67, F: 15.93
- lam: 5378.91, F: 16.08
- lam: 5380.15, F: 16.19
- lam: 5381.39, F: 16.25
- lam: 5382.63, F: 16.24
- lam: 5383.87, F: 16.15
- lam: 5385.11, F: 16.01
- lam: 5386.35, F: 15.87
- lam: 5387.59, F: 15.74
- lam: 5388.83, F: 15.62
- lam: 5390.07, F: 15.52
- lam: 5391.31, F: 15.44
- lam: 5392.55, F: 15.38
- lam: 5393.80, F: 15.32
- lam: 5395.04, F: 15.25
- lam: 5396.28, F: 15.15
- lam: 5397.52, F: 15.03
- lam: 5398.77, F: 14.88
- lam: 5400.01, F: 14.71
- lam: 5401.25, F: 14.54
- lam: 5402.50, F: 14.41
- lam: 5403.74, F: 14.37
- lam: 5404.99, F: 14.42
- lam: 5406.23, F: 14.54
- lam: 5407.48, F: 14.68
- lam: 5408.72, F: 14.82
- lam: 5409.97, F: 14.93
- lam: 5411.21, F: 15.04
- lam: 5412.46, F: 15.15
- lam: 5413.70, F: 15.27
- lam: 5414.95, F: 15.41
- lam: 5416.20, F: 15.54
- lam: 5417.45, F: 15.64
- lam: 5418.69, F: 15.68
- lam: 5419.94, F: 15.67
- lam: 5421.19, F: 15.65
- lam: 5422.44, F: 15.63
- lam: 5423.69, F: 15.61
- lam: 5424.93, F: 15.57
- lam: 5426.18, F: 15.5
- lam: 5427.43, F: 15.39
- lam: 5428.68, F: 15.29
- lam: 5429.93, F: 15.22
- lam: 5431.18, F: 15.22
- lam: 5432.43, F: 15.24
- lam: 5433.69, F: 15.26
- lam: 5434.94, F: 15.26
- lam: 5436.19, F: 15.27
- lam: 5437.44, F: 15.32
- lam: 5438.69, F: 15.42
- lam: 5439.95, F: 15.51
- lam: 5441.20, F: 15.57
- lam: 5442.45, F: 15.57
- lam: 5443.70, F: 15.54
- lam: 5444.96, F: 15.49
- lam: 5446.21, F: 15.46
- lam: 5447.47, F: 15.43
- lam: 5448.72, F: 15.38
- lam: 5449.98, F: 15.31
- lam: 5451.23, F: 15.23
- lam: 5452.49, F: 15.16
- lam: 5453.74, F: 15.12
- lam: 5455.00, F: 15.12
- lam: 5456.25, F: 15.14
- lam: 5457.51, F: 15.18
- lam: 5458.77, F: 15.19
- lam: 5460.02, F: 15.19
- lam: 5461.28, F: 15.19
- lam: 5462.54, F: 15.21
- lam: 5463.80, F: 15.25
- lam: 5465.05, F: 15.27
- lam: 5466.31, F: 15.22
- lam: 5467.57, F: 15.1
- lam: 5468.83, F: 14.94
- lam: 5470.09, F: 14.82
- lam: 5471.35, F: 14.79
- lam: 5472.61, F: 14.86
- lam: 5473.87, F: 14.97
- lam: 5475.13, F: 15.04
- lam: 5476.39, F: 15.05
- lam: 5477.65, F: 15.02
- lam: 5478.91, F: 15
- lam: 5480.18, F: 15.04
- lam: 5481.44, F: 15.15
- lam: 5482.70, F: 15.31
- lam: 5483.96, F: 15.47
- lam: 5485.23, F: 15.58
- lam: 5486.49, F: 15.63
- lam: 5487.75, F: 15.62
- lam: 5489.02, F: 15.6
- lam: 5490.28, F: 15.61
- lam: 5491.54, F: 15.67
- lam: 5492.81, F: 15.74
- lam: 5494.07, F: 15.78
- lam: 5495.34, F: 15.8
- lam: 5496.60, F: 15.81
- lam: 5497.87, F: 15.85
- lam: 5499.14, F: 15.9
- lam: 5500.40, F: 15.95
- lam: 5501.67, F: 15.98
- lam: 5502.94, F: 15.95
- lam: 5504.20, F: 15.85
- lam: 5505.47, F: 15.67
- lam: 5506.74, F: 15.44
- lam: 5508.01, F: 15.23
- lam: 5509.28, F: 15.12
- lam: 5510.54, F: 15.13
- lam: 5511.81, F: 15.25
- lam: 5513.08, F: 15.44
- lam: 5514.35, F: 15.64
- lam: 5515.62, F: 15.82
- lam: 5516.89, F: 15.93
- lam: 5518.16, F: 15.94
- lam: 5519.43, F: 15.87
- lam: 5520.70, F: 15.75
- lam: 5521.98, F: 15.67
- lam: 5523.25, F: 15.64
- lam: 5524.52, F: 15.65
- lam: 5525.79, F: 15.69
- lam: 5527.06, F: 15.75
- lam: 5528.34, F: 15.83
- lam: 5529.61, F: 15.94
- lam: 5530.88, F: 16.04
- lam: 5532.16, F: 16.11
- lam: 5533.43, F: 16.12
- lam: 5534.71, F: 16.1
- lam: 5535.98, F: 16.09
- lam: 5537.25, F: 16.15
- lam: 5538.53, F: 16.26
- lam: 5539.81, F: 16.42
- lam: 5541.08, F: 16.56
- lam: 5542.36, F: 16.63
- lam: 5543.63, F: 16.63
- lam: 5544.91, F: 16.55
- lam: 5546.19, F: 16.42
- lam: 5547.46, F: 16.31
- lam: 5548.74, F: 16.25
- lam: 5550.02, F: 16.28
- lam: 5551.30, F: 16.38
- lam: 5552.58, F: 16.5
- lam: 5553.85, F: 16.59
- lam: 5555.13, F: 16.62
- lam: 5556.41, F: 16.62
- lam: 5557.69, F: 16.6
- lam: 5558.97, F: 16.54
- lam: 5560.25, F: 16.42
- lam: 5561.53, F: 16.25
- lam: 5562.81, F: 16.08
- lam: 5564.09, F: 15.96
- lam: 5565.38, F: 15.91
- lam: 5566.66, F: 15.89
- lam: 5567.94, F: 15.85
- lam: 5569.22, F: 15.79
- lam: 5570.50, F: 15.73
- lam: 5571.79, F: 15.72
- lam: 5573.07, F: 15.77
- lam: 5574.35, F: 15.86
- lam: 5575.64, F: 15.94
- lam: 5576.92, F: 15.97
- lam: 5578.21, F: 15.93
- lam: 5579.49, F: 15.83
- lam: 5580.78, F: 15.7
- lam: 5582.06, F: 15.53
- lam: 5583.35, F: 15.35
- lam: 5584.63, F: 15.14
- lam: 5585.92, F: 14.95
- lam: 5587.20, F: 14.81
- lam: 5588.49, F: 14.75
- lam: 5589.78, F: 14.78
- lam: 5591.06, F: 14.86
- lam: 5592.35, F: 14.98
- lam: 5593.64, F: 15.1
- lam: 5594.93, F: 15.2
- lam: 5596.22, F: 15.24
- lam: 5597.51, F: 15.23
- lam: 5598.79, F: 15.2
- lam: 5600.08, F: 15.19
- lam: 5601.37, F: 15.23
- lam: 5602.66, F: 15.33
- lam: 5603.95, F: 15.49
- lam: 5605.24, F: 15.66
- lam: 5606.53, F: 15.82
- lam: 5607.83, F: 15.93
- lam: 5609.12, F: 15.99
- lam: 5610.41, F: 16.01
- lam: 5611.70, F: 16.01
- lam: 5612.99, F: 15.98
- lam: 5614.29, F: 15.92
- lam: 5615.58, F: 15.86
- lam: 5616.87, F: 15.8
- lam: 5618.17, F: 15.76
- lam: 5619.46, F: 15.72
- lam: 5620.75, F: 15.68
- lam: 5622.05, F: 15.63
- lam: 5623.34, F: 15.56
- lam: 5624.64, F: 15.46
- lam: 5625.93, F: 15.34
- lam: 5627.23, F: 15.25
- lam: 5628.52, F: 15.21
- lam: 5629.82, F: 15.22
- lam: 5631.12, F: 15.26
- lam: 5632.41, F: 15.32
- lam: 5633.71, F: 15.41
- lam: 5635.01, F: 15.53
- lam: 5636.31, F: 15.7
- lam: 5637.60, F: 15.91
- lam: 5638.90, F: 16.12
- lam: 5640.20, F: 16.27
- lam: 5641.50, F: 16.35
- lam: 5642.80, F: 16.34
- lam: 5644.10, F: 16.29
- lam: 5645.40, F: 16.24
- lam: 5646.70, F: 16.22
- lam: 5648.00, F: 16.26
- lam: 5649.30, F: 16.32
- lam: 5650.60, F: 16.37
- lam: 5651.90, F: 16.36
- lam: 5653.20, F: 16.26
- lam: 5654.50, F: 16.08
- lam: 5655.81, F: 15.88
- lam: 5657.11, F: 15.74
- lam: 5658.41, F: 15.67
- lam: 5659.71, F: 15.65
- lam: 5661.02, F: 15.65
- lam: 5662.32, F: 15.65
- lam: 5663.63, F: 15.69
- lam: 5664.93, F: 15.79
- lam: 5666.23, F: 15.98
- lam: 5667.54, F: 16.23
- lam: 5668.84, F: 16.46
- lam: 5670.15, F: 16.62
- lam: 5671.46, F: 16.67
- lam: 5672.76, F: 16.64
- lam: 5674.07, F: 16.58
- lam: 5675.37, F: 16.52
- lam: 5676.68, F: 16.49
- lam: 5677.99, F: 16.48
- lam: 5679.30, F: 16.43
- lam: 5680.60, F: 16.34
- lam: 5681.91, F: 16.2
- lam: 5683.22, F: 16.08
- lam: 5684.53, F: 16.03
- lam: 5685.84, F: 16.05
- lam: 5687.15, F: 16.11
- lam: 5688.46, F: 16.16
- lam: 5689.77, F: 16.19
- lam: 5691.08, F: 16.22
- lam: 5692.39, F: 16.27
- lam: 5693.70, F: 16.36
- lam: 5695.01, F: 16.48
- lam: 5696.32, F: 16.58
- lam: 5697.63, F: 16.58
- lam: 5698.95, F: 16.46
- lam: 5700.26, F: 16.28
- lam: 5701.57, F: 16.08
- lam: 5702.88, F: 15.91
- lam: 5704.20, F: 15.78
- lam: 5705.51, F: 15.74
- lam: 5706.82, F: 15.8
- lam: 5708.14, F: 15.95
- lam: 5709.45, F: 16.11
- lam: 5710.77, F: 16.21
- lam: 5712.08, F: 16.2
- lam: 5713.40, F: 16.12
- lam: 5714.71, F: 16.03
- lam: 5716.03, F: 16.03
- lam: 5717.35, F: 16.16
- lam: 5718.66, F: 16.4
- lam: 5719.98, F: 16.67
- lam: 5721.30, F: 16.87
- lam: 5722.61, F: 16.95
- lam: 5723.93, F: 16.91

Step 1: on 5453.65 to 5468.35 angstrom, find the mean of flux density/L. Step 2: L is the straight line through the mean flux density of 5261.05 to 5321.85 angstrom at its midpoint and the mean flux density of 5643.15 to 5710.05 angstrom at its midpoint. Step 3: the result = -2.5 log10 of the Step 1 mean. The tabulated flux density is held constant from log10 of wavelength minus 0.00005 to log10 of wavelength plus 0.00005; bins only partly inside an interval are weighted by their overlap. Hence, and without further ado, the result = 0.04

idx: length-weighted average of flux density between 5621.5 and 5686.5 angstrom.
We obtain 16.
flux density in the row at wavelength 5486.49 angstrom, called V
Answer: 15.63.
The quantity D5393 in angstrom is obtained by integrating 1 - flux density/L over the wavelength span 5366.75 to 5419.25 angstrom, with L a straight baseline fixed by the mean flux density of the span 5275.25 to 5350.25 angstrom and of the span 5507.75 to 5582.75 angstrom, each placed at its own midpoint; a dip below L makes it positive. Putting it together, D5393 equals 1.5 angstrom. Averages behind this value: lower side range 15.7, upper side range 16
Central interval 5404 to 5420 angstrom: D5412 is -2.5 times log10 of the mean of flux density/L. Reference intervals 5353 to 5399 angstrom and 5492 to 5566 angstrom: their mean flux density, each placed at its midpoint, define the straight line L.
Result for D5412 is 0.05 mag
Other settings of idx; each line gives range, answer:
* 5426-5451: 15.4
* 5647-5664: 16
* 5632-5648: 16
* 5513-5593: 15.9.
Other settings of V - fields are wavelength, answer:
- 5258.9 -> 14.9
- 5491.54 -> 15.67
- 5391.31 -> 15.44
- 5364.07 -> 15.93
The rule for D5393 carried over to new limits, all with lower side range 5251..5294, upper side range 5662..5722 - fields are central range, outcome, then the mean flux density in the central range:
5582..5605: 1.1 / 15.1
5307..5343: -1.5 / 15.7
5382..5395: -0.4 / 15.7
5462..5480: 0.6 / 15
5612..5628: 0.3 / 15.7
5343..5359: -1.0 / 16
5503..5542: -0.3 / 15.8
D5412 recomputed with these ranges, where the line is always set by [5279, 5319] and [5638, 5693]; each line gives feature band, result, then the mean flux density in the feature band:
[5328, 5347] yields 0.03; 15.6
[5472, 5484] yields 0.07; 15.1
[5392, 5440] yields 0.06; 15.2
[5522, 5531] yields 0.02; 15.8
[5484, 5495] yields 0.03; 15.6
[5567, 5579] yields 0.02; 15.8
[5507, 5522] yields 0.04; 15.6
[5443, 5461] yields 0.05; 15.3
